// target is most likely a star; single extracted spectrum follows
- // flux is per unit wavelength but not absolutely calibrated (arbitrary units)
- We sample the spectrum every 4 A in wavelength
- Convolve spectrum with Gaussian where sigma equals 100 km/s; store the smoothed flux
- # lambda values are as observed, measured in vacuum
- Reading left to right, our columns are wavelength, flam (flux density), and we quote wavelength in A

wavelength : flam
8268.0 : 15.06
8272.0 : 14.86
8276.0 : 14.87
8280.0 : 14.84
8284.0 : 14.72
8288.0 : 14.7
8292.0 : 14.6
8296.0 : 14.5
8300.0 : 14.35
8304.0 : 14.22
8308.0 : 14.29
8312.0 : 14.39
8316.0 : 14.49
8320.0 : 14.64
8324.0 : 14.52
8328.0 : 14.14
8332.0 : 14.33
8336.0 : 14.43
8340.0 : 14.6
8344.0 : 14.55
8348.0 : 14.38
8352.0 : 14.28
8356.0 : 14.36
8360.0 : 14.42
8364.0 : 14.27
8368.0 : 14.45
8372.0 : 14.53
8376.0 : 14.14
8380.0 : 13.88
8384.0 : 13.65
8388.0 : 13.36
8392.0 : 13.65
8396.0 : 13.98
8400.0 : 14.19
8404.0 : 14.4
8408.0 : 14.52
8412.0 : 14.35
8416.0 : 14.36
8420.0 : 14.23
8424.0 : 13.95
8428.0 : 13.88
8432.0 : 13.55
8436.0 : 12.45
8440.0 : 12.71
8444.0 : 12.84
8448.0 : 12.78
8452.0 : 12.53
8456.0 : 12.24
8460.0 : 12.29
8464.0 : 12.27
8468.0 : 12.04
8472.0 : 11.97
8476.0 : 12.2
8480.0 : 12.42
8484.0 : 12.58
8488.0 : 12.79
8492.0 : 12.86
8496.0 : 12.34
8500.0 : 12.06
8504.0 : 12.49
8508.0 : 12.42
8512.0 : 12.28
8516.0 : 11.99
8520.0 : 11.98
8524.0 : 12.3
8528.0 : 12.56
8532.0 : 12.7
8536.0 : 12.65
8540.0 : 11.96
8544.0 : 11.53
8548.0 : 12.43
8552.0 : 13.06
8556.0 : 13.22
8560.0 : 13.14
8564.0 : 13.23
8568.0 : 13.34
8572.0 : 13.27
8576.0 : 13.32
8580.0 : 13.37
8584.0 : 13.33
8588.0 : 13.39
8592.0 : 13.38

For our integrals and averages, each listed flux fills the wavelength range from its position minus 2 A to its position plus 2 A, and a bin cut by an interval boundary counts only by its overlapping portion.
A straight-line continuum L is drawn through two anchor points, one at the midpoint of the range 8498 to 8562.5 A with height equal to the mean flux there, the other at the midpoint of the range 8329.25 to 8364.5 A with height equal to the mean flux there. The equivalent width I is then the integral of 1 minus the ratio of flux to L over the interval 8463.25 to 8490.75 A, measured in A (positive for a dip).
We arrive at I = 1.4 A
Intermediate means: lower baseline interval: 14.4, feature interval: 12.3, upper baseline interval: 12.4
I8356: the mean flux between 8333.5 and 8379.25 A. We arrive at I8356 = 14.4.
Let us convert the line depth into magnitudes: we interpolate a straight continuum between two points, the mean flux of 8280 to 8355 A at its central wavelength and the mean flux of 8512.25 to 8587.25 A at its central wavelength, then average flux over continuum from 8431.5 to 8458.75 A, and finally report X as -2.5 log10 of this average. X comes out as 0.07 mag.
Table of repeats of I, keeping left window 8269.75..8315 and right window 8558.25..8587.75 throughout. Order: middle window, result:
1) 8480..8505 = 2.10 A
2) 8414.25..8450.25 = 1.38 A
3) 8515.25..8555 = 3.30 A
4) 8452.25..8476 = 2.75 A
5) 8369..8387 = 0.19 A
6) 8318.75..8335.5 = 0.02 A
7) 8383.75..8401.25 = 0.45 A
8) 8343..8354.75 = -0.06 A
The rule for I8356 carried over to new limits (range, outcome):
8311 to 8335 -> 14.4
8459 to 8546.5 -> 12.3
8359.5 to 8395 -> 14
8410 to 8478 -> 13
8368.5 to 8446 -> 13.8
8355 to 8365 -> 14.4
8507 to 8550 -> 12.3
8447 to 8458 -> 12.5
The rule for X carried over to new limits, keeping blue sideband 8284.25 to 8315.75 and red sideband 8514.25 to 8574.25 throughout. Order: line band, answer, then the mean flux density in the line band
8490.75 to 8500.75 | 0.05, 12.4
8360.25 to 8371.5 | -0.03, 14.4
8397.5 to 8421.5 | -0.05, 14.3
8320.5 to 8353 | -0.02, 14.4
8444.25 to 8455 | 0.06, 12.6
